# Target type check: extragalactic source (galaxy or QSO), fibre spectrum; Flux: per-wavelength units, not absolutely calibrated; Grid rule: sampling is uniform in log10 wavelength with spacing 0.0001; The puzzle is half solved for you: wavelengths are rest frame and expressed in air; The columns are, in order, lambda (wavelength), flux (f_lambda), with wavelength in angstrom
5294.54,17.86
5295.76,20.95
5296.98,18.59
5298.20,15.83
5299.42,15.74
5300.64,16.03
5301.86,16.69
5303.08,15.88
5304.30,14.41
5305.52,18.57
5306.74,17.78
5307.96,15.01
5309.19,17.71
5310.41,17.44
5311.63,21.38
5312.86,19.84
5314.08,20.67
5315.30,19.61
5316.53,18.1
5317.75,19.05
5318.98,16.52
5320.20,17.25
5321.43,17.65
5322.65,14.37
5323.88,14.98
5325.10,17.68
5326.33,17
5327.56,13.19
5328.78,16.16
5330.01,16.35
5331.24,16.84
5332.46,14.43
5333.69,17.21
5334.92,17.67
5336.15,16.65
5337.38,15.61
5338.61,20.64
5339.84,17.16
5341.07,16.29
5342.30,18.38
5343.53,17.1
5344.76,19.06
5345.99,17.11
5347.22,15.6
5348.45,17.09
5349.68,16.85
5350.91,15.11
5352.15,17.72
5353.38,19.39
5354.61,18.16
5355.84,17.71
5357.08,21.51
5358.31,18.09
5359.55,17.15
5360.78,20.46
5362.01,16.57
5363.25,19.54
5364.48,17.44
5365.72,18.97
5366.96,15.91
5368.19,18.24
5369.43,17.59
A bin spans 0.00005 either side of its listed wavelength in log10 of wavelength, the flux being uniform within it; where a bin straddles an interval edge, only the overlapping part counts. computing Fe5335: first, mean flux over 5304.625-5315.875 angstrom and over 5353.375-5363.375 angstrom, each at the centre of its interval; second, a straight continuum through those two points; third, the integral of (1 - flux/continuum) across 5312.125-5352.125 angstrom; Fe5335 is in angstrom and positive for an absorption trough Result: 3.2 angstrom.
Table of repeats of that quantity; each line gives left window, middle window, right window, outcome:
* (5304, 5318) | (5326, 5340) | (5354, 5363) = 1.4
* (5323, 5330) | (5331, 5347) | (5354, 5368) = -0.5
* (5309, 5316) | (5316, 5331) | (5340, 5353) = 1.8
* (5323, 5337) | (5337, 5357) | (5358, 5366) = -0.3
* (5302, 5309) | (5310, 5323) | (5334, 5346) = -1.3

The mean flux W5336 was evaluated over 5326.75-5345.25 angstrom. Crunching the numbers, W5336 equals 16.8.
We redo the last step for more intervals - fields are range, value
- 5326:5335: 16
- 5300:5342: 17.1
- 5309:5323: 18.4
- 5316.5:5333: 16.4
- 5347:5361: 17.9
